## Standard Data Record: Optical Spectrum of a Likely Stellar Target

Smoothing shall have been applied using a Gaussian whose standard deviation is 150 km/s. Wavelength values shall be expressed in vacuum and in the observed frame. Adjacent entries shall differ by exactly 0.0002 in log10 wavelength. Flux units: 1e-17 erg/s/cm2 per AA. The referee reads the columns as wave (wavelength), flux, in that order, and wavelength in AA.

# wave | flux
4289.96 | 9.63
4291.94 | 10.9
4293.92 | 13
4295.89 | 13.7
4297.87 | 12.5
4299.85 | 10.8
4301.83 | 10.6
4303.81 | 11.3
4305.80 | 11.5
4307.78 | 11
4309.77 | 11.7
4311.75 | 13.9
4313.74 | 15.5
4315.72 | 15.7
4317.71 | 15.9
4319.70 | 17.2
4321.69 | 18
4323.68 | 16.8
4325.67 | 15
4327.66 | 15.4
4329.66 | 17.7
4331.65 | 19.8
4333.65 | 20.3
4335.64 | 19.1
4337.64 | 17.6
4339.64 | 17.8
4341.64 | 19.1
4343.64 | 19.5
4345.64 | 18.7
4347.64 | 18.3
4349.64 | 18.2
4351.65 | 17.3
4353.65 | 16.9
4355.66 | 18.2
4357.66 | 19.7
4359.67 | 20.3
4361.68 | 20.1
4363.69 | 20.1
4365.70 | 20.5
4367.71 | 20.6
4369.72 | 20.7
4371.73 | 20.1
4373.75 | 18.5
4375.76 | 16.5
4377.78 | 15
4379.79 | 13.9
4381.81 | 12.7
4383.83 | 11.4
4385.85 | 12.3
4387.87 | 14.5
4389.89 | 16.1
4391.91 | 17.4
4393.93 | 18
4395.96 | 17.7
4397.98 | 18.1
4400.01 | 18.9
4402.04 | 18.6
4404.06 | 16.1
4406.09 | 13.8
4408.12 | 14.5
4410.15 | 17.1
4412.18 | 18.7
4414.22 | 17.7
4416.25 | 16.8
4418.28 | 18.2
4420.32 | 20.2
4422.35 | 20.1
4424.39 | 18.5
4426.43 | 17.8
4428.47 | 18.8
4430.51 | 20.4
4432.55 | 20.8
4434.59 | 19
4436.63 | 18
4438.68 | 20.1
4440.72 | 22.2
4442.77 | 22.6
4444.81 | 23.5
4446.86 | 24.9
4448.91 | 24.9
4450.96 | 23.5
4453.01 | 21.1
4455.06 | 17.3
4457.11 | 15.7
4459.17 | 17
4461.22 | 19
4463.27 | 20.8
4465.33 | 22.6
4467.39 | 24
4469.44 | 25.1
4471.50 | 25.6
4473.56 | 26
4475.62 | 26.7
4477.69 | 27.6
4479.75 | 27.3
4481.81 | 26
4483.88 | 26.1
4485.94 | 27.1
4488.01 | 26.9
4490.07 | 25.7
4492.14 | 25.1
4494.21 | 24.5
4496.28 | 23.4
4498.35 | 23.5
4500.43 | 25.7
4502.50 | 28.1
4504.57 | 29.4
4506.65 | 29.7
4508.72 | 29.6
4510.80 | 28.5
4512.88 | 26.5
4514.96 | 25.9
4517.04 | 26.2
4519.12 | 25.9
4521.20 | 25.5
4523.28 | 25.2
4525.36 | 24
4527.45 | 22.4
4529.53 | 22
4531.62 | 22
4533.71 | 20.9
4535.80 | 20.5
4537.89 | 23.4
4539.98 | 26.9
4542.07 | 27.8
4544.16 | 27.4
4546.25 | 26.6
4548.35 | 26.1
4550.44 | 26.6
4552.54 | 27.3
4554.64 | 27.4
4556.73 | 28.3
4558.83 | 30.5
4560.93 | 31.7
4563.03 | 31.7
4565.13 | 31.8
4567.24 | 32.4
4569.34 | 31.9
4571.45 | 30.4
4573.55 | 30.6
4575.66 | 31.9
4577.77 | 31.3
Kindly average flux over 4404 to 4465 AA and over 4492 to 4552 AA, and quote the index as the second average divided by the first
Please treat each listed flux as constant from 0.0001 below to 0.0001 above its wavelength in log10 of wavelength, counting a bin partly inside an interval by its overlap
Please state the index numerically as 1.3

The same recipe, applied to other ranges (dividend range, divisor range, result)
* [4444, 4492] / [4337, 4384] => 1.31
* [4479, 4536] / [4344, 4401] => 1.46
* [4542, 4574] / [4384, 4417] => 1.78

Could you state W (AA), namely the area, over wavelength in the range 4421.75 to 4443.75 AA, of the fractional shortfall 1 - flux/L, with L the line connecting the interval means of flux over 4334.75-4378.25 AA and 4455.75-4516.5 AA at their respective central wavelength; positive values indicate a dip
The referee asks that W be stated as 2.63 AA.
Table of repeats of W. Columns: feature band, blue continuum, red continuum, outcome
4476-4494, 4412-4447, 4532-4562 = -2.7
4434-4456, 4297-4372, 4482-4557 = 0.6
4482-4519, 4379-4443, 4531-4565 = -4.7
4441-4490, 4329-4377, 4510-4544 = -1.9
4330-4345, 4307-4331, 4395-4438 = -2.9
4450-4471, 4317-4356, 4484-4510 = 3.3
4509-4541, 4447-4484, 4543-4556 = 1.6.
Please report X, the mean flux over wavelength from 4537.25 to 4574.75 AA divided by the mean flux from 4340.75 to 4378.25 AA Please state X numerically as 1.53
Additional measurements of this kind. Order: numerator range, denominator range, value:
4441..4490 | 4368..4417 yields 1.43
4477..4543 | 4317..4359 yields 1.42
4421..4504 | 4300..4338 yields 1.49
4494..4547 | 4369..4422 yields 1.52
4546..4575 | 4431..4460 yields 1.43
